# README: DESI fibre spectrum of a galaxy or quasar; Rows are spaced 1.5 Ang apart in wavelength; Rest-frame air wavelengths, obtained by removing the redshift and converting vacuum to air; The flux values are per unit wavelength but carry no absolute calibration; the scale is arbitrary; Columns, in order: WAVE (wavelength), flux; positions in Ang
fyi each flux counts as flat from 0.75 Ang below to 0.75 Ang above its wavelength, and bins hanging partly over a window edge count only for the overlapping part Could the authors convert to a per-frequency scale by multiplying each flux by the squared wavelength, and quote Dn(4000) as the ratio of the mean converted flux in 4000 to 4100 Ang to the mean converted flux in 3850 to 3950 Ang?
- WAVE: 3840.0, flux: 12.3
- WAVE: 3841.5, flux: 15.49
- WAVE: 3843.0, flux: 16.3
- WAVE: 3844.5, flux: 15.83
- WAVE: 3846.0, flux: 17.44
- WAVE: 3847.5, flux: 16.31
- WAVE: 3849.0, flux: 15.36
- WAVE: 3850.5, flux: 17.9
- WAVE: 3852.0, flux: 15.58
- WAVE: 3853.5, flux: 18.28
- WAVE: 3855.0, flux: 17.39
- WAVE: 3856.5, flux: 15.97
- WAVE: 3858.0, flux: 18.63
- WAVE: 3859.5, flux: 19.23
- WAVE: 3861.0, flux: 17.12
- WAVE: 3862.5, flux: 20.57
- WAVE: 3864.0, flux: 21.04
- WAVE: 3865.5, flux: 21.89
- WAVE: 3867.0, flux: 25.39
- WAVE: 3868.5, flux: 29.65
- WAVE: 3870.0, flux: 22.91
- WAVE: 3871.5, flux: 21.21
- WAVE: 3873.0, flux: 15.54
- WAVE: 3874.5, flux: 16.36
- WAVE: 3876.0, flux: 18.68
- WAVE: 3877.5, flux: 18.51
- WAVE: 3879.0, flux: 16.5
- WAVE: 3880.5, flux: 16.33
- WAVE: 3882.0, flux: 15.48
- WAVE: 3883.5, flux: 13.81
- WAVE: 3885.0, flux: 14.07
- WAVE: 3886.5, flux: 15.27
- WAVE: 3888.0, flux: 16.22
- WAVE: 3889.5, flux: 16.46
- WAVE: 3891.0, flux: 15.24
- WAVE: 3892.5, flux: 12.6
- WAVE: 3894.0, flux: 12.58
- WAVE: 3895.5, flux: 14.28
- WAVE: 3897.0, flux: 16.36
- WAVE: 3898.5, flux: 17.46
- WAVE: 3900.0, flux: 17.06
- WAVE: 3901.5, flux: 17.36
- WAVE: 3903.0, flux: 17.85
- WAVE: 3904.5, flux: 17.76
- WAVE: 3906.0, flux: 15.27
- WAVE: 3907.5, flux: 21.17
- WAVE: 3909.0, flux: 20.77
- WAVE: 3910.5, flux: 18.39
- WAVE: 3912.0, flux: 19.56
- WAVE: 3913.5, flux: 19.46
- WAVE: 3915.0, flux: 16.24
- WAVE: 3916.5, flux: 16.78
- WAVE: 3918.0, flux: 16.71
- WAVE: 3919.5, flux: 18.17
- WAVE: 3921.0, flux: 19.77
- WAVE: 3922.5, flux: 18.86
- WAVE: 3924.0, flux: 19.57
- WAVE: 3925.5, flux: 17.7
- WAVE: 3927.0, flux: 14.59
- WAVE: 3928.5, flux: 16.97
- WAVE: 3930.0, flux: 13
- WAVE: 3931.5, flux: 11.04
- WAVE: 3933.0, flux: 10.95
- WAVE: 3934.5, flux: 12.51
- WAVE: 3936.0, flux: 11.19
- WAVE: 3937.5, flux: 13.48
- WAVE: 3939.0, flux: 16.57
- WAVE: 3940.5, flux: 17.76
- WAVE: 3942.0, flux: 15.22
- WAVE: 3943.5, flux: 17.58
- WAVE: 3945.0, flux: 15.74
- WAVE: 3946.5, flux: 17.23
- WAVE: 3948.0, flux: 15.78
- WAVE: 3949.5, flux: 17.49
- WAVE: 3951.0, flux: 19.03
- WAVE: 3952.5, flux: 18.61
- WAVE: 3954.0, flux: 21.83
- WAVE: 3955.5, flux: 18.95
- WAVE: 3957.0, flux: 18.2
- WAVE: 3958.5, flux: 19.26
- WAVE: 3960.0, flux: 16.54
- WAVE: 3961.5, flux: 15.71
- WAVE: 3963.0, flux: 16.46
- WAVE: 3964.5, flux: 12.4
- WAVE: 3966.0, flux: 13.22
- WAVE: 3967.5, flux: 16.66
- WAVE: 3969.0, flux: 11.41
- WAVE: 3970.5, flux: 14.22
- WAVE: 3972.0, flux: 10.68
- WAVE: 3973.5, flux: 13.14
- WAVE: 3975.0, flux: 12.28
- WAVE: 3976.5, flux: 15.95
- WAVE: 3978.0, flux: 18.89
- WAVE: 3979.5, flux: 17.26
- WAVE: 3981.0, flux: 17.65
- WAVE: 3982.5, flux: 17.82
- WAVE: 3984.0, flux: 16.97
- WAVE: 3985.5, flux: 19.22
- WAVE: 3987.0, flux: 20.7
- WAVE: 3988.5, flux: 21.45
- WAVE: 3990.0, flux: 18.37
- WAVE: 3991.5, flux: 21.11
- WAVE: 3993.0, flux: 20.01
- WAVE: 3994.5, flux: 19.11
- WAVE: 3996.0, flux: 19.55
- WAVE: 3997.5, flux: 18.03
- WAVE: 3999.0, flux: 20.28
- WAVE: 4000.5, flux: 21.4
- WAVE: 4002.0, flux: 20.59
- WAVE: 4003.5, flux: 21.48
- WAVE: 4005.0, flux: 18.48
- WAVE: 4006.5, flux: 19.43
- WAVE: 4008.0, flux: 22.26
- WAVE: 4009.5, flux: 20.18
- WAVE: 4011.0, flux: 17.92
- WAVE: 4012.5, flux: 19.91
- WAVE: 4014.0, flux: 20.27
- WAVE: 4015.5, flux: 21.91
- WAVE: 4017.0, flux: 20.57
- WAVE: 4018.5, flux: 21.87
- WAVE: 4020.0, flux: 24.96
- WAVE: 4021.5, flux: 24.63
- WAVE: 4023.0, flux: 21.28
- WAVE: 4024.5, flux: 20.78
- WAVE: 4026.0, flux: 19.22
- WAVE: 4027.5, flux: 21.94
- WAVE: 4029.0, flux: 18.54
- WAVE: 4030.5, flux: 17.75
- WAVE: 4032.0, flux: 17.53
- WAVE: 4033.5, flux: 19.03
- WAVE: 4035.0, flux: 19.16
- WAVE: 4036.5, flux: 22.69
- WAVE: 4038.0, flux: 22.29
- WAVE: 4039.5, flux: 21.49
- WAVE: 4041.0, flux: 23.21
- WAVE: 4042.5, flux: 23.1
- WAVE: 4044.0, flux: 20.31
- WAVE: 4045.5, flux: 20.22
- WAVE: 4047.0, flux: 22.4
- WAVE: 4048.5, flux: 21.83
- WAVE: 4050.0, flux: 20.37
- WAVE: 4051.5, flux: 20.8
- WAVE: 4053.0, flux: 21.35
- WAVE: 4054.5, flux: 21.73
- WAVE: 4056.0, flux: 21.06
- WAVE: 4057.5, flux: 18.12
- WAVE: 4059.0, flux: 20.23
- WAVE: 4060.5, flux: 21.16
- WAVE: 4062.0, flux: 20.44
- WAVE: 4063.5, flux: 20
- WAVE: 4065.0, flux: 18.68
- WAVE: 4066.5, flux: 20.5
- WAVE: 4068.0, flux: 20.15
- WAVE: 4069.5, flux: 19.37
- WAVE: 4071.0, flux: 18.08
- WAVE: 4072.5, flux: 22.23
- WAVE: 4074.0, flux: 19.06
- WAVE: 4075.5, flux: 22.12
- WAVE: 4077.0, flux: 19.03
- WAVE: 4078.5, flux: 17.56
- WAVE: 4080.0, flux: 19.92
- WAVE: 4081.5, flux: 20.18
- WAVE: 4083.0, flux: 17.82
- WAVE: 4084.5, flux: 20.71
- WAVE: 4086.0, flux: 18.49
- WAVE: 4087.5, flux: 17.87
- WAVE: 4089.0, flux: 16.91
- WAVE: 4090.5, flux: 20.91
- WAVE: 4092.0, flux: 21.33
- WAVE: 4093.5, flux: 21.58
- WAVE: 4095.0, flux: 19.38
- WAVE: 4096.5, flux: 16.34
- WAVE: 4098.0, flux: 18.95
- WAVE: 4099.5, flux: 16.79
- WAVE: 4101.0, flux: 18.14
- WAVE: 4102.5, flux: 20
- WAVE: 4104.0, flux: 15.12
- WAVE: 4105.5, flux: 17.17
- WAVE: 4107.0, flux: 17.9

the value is 1.27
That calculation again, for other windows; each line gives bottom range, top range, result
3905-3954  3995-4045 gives 1.29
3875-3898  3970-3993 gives 1.16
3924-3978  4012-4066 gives 1.40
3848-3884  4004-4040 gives 1.19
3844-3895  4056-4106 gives 1.21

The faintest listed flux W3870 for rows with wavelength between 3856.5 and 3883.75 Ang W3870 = 13.81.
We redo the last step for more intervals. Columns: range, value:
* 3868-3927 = 12.58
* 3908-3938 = 10.95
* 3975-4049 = 12.28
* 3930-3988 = 10.68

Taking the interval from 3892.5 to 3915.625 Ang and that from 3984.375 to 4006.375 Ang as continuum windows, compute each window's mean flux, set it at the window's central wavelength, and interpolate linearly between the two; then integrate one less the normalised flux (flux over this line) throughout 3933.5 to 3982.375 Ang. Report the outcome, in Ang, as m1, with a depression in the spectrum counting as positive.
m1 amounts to 7.6 Ang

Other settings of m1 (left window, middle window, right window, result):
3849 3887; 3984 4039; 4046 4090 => -2.28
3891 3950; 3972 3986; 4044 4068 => 1.52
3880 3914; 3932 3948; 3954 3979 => 1.06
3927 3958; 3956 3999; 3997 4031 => 3.16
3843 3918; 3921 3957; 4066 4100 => 3.75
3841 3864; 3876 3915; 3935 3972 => 0.31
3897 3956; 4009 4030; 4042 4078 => -1.69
